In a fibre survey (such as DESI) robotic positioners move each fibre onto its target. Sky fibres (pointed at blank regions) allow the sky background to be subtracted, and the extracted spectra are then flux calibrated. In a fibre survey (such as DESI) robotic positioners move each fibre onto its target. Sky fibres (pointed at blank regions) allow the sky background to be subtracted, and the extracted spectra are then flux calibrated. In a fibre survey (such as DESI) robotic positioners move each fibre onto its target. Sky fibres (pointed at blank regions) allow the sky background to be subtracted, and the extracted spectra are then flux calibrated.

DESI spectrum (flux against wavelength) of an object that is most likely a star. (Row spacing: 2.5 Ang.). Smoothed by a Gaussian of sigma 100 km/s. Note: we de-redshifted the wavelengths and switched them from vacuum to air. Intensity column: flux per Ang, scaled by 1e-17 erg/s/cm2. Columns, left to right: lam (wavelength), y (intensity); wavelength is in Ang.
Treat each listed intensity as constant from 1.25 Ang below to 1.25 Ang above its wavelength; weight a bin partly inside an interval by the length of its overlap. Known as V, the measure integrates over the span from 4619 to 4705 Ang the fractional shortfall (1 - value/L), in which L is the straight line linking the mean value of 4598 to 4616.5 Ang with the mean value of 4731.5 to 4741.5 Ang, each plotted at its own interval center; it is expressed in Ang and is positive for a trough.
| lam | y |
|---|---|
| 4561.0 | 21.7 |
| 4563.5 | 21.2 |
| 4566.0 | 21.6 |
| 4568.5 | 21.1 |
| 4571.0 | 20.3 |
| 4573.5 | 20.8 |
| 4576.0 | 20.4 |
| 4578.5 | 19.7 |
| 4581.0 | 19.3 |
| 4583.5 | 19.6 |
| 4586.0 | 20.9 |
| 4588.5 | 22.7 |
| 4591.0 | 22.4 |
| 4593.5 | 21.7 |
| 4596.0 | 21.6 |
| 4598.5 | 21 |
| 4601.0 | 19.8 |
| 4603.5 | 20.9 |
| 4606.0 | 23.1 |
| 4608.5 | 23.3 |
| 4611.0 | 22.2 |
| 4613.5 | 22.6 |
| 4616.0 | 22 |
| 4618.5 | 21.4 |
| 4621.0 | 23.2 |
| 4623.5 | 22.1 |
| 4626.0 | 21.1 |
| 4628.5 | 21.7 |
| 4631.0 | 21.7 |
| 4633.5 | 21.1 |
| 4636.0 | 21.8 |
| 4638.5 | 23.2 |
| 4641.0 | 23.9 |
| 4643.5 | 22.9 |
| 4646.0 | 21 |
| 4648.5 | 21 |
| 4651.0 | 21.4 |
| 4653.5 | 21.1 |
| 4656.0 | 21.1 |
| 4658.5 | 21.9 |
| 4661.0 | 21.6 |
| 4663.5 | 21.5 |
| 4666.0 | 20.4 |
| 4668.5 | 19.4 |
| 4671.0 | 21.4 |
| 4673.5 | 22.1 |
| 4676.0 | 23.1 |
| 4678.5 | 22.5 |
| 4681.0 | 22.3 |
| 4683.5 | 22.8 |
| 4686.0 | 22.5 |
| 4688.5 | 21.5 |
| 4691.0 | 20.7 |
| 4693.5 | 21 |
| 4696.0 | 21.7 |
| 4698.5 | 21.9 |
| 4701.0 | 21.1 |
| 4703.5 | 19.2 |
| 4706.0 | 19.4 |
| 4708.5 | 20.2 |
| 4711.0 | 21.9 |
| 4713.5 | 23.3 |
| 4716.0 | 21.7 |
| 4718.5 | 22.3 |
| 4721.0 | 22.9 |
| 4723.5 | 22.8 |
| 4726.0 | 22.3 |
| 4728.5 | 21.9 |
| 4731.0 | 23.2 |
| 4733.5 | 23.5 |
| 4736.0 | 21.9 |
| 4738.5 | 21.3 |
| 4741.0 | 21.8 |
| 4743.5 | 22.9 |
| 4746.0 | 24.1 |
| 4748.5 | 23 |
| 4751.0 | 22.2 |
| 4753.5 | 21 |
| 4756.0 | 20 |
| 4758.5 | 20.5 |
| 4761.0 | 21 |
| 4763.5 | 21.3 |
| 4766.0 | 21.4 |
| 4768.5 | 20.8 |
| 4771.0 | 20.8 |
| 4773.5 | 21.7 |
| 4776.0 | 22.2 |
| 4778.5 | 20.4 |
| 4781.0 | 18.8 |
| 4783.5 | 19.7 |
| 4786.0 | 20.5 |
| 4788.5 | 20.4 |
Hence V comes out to 1.4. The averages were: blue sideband 21.9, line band 21.7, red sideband 22.2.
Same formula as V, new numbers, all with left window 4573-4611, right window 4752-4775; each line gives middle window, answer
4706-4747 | -2.45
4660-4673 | 0.11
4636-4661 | -0.95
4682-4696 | -0.43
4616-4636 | -0.60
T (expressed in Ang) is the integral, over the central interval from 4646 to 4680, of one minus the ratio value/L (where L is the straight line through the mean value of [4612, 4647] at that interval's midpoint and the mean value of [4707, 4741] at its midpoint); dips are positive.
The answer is 1.1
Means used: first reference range 22.1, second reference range 22.2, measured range 21.4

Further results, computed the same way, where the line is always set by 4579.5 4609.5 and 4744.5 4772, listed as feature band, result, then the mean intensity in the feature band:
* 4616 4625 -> -0.3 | 22.2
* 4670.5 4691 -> -0.8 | 22.2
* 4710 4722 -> -0.5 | 22.4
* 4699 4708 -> 0.6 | 20.1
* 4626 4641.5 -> -0.5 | 22.1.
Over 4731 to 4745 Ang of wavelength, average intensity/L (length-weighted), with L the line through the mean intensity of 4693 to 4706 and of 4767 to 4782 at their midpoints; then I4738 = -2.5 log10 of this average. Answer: -0.08 mag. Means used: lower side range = 20.8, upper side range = 20.8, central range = 22.4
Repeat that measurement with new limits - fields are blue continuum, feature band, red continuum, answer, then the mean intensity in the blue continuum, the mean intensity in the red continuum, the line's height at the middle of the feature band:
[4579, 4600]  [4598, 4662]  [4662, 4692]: -0.03 mag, 21.1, 21.7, 21.4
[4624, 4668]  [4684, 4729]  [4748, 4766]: -0.01 mag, 21.6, 21.2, 21.4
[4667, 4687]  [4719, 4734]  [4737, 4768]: -0.04 mag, 22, 21.7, 21.8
